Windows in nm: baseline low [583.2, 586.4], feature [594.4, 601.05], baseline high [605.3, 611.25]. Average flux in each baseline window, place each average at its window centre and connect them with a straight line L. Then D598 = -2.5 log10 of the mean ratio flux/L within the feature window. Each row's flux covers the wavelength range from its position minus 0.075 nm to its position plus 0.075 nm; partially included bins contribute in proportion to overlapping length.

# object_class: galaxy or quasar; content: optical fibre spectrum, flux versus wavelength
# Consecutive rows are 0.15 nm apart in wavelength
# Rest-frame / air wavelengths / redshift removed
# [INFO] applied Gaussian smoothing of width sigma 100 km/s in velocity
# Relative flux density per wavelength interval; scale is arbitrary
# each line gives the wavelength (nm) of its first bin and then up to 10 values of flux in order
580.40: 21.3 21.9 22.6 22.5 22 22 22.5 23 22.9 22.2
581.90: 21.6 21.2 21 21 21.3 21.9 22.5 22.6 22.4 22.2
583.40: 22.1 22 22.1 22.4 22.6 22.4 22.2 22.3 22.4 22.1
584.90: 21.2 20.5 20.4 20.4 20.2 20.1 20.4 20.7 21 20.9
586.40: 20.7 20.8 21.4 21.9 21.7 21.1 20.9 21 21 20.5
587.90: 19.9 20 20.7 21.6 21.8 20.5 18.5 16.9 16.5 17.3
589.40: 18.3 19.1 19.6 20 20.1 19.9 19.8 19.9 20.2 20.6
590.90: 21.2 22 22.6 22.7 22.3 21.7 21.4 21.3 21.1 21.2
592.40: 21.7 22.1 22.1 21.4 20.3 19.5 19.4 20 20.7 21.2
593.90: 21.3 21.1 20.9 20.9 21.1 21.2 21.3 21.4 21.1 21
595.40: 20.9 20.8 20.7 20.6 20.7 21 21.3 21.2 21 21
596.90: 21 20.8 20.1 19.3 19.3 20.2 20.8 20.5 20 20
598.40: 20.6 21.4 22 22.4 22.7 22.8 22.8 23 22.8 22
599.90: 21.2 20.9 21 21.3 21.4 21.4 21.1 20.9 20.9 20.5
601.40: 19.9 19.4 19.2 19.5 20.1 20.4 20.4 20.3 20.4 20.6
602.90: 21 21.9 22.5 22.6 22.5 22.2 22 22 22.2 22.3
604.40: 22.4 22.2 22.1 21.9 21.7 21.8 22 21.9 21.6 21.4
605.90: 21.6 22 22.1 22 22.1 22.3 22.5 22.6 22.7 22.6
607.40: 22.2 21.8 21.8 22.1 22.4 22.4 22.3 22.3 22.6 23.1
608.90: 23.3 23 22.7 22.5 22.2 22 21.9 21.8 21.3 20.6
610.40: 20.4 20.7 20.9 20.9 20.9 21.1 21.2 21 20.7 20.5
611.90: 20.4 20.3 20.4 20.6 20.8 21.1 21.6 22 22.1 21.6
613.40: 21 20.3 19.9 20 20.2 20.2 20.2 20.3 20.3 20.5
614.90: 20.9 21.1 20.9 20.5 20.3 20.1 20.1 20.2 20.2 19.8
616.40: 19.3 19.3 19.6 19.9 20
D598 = 0.03 mag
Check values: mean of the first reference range 21.4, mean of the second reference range 22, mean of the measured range 21.1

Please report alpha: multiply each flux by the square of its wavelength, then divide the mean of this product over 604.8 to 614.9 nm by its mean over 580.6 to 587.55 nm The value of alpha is 1.08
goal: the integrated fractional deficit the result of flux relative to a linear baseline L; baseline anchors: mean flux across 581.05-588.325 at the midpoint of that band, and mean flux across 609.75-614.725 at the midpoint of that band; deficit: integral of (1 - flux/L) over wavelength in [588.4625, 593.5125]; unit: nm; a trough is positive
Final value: 0.22 nm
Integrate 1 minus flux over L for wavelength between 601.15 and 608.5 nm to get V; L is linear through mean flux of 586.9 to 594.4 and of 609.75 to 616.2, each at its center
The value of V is -0.35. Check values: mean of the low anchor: 20.6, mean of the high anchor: 20.7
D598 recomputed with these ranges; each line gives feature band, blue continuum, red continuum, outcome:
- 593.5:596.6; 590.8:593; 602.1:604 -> 0.03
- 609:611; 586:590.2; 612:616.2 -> -0.05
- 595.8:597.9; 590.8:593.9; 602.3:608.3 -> 0.05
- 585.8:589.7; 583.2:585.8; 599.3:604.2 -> 0.07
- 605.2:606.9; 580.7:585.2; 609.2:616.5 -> -0.04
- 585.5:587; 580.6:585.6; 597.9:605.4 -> 0.05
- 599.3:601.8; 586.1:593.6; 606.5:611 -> 0.02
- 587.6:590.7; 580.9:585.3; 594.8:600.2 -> 0.11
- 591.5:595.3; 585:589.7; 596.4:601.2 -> -0.02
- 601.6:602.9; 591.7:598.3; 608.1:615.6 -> 0.04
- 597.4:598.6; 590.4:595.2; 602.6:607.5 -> 0.06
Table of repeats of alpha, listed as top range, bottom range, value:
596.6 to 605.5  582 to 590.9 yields 1.07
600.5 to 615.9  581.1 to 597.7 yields 1.08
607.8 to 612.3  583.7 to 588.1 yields 1.11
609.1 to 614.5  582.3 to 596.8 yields 1.08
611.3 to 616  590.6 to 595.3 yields 1.04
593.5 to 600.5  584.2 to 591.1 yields 1.07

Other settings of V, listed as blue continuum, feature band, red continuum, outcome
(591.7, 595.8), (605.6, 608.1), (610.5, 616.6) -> -0.17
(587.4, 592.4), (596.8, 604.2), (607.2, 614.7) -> -0.09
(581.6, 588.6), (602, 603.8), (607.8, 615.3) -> 0.00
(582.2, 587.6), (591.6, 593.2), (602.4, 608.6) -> 0.03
